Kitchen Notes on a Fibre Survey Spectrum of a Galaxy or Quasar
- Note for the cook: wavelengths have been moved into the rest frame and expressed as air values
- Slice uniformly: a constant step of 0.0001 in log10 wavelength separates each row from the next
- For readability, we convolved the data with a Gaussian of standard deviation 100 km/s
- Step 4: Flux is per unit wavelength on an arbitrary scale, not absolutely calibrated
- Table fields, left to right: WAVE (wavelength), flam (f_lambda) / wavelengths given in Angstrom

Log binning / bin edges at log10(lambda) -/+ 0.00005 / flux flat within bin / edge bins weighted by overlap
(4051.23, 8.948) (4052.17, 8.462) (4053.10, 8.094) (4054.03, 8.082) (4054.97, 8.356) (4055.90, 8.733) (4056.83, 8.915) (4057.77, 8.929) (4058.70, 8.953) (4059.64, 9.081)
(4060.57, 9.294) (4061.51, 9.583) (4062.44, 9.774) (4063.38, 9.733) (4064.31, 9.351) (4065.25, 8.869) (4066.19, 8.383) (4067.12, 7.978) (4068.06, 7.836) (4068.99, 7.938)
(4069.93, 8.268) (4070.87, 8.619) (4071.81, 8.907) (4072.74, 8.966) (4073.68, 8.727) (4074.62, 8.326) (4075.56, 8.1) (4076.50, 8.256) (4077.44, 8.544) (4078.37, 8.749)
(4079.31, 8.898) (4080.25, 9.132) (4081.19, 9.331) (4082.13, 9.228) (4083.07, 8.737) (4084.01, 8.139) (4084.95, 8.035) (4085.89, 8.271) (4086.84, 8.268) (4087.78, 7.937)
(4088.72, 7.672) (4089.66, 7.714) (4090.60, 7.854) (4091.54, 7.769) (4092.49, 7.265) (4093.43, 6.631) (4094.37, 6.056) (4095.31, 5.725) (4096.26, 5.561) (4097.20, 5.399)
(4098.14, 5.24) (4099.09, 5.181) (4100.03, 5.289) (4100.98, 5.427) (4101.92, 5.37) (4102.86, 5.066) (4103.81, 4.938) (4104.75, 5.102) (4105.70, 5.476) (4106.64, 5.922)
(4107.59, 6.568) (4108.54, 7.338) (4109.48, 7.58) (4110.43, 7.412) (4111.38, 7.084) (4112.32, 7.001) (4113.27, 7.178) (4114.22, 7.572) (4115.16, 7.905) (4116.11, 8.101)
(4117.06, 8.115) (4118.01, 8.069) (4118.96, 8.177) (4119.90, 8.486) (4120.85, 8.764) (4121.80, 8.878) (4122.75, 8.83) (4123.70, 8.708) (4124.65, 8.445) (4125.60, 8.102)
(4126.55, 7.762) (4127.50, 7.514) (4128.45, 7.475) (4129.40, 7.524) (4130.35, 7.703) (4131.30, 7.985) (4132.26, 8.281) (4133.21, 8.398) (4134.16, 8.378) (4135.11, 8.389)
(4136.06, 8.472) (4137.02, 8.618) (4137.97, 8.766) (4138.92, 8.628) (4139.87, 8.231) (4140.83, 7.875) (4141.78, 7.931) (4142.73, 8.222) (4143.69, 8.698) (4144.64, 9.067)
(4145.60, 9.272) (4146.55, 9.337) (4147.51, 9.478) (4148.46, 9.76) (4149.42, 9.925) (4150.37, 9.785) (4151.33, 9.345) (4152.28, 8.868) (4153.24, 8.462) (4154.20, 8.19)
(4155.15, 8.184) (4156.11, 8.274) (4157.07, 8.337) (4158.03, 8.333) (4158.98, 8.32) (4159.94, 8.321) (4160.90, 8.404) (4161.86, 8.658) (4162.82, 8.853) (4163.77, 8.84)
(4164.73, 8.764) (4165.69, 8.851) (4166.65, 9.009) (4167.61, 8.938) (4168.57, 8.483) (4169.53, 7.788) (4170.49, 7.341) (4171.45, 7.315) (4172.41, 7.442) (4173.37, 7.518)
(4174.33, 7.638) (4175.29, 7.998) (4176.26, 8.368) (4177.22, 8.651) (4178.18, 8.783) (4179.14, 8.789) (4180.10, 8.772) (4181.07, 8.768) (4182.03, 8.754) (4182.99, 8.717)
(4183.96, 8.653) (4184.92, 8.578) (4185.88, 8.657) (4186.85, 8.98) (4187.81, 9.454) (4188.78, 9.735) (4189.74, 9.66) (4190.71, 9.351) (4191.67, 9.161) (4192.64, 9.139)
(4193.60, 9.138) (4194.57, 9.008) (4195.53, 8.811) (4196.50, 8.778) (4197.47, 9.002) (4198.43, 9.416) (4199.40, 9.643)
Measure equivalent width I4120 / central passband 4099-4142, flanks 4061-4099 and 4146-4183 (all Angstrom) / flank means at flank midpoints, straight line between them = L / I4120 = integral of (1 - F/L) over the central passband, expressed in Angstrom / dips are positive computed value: 4.2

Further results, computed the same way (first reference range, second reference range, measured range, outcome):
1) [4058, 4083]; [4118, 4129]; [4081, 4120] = 6.9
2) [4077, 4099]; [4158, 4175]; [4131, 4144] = -0.5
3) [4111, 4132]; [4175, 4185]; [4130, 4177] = -0.9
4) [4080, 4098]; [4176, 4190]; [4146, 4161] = -0.7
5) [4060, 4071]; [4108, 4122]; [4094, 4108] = 4.5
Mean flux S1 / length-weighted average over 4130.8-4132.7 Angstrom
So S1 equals 8.09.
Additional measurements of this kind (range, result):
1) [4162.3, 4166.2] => 8.84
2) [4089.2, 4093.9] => 7.45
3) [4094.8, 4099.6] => 5.43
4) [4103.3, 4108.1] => 5.6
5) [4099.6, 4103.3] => 5.29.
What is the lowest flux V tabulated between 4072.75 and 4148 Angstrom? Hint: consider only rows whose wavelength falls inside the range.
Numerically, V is 4.938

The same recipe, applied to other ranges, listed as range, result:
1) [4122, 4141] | 7.475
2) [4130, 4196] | 7.315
